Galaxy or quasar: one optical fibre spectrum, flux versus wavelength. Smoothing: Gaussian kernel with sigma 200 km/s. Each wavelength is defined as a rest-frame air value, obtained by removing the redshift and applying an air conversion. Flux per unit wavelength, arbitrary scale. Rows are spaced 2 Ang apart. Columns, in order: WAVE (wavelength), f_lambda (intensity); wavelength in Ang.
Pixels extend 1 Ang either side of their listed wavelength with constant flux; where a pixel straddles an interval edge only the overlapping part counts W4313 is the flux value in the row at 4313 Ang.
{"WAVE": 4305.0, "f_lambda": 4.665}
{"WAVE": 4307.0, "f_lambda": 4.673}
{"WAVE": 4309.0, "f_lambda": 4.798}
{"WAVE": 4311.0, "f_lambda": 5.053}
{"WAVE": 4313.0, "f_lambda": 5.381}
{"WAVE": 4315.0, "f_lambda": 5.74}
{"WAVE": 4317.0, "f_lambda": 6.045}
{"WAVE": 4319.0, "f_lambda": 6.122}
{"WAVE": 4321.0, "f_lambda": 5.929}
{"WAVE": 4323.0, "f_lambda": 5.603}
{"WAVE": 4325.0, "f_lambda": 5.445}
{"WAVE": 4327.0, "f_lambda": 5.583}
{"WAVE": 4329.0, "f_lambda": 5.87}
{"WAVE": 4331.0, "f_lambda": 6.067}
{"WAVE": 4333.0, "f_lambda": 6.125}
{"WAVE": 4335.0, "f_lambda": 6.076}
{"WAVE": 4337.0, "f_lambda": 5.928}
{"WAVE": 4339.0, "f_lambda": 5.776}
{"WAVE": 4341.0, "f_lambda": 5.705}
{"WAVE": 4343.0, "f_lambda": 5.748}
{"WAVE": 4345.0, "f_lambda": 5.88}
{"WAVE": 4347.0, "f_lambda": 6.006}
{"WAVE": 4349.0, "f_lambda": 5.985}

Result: 5.381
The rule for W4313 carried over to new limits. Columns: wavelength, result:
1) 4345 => 5.88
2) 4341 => 5.705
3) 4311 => 5.053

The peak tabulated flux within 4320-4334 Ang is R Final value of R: 6.125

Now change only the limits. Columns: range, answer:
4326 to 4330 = 5.87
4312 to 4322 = 6.122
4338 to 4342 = 5.776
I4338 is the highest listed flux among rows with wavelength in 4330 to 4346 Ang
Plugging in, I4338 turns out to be 6.125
